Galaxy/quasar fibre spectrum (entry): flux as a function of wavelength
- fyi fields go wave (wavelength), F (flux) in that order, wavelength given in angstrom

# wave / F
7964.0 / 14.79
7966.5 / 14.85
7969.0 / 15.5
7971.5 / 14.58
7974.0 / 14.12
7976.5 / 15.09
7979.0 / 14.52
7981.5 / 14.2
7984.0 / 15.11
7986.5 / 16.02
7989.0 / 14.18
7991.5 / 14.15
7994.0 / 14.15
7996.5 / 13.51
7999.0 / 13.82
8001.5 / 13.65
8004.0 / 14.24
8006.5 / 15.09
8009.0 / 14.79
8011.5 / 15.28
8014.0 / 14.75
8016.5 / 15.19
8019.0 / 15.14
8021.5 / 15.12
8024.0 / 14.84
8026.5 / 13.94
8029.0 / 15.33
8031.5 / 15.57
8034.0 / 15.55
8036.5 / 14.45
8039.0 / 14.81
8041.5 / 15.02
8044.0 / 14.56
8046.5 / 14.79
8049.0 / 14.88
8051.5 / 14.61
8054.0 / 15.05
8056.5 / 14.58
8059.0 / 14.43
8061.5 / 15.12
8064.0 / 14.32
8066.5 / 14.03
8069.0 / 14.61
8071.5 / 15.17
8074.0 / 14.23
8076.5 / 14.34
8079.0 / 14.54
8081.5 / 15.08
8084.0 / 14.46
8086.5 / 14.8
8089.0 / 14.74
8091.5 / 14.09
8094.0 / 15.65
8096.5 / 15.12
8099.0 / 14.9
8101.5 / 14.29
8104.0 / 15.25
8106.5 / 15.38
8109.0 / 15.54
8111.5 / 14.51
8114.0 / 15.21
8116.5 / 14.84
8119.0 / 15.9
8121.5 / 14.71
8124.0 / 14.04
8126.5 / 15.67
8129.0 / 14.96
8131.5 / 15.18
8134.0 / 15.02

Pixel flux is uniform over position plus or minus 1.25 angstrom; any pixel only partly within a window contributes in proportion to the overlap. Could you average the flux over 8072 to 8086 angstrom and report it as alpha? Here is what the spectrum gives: 14.6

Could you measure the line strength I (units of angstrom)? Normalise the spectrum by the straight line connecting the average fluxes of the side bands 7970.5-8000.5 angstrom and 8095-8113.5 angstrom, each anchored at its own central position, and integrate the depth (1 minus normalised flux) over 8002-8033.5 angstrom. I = -0.70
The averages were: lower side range 14.4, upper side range 15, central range 14.9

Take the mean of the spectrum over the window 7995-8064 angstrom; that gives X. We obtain 14.7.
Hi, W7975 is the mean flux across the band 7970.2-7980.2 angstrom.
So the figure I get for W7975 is 14.6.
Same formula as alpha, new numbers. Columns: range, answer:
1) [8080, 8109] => 14.9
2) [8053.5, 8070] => 14.6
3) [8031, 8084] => 14.7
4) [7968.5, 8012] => 14.5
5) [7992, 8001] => 13.8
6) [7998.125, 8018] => 14.6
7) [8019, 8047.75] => 14.9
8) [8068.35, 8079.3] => 14.6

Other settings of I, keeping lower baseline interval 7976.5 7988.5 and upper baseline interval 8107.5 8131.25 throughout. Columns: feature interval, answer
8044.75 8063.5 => 0.3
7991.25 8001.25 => 0.7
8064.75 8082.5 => 0.5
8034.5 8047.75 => 0.2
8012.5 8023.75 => -0.1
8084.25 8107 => 0.2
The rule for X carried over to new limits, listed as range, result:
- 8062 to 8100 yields 14.7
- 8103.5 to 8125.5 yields 15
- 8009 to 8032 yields 15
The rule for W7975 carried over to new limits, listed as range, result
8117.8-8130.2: 15.1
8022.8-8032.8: 14.9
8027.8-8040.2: 15.1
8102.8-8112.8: 15.2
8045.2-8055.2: 14.8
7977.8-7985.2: 14.6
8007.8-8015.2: 14.9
